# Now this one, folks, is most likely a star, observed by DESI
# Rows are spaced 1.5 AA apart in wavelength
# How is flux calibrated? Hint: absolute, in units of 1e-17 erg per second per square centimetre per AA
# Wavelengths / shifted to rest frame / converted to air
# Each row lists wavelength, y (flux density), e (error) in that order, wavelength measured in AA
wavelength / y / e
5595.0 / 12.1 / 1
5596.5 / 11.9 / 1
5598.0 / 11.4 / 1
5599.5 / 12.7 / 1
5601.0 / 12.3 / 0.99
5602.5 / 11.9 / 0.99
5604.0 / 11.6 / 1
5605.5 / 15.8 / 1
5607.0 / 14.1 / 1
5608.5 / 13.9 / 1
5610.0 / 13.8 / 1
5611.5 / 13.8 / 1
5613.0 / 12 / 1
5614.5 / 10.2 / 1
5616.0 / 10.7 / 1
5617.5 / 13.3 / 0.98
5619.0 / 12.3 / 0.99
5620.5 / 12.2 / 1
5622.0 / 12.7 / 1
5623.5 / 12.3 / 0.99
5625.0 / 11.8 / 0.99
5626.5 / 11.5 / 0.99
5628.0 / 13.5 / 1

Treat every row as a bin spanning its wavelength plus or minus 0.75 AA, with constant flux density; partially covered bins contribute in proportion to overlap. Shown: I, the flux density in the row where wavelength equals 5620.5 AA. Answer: 12.2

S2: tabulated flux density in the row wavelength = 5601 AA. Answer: 12.3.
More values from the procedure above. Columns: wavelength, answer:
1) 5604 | 11.6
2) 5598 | 11.4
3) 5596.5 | 11.9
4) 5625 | 11.8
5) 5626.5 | 11.5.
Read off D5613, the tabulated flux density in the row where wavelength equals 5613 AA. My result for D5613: 12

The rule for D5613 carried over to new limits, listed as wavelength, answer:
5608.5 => 13.9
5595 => 12.1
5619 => 12.3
